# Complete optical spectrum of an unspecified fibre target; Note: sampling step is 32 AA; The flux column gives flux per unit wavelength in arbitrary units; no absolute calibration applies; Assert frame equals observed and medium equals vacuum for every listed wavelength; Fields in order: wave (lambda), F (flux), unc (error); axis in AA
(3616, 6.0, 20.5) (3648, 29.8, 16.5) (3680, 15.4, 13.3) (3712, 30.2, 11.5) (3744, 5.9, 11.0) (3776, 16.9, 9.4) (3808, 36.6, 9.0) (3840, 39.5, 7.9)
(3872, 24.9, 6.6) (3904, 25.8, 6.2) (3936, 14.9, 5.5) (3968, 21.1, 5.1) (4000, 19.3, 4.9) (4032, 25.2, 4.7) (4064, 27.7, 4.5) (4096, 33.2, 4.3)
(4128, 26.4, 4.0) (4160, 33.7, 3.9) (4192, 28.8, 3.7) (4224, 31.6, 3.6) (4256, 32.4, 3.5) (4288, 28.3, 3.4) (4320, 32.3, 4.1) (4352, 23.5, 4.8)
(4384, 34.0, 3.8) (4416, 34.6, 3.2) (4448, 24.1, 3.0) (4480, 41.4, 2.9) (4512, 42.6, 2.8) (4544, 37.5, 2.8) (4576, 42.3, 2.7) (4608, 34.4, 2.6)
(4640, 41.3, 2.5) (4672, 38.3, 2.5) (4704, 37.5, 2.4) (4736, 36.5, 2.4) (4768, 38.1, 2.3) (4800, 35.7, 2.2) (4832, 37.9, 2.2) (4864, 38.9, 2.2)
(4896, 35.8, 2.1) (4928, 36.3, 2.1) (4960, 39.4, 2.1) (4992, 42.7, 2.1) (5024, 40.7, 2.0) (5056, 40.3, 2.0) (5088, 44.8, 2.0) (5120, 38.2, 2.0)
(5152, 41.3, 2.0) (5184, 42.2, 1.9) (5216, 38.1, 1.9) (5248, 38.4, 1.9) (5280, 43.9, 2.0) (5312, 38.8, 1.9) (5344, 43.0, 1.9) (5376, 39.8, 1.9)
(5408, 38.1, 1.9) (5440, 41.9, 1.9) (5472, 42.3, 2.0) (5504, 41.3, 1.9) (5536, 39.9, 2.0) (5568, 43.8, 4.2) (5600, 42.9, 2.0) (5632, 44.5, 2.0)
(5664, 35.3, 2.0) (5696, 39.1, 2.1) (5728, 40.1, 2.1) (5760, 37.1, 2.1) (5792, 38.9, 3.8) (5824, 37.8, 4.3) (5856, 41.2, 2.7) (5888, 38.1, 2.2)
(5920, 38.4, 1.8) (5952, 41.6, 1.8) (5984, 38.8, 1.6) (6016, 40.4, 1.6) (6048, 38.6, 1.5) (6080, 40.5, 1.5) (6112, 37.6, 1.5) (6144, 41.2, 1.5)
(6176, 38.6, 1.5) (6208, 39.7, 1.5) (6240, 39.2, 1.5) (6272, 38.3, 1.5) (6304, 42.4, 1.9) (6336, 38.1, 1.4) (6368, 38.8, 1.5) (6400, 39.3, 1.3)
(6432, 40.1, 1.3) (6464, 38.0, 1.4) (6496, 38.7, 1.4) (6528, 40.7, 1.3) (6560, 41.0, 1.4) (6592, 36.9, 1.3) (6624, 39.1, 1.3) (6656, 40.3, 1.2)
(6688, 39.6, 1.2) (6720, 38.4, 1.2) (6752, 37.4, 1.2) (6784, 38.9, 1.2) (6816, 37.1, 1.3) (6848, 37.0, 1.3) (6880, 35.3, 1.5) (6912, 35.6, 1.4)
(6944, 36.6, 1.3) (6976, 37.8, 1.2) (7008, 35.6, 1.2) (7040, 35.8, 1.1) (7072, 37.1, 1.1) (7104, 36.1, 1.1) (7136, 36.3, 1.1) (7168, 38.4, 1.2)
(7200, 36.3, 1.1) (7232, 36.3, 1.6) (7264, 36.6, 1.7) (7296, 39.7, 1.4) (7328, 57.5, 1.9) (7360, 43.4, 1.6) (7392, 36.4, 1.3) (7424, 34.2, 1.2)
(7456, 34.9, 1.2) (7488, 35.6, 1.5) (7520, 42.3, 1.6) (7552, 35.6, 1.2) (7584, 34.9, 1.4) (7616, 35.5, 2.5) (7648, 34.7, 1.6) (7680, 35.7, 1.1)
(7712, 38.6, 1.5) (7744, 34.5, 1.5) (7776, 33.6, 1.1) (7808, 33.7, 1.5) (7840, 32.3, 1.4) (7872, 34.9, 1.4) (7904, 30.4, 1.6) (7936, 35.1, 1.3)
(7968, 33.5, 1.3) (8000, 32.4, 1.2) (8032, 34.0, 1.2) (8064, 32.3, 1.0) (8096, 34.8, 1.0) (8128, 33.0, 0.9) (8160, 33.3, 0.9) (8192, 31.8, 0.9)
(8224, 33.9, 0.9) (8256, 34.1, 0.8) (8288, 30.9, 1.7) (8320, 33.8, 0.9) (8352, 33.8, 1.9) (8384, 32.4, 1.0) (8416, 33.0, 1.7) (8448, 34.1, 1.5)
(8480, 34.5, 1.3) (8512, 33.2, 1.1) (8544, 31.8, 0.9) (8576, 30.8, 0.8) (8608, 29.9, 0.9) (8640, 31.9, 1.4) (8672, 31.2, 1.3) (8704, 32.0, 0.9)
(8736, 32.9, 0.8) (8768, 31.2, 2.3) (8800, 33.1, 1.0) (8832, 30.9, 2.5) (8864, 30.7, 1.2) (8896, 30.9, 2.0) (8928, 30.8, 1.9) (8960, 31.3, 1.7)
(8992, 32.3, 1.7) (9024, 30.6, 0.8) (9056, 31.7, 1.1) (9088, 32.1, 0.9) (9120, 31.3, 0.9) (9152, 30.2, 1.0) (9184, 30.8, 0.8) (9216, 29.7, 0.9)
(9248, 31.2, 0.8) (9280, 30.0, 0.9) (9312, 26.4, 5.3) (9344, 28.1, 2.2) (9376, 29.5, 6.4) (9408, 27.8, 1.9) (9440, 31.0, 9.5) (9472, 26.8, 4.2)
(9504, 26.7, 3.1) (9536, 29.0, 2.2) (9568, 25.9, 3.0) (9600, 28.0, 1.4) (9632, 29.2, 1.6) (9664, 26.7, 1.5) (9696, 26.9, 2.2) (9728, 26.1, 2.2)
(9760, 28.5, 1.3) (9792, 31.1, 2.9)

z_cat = 0.12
